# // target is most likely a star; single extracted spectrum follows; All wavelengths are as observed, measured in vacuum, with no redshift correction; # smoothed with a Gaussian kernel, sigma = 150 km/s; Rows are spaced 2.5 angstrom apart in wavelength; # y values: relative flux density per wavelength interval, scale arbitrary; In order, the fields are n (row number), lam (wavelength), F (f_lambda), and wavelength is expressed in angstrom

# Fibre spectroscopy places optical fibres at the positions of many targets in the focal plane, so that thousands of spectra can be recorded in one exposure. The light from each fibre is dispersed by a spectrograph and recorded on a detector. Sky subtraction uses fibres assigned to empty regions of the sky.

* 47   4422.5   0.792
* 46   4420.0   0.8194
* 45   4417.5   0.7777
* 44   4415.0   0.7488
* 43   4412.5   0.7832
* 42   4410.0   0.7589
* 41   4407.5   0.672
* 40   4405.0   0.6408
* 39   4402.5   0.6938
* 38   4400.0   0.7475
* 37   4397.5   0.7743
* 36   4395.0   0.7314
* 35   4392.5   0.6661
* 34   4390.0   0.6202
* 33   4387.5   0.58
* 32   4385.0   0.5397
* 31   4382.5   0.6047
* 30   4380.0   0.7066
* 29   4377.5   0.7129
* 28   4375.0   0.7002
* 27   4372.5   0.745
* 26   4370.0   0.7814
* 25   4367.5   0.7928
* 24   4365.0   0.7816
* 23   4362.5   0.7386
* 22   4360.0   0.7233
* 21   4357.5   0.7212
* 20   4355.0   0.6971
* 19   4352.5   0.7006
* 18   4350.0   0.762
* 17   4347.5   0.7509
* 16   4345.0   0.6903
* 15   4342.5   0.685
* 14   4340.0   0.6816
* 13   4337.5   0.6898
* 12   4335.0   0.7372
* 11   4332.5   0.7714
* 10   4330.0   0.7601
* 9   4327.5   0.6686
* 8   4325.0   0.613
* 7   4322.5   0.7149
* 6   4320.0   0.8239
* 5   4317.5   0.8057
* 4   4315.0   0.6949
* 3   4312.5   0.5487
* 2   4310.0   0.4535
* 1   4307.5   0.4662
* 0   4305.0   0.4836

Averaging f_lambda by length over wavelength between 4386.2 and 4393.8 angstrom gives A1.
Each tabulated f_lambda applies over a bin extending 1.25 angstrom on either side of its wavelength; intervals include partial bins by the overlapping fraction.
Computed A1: 0.622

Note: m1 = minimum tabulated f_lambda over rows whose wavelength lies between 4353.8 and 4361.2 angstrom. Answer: 0.6971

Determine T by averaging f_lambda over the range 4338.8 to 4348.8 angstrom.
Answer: 0.702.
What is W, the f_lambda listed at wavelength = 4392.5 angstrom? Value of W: 0.6661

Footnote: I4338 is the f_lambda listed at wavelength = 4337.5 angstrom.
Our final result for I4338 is 0.6898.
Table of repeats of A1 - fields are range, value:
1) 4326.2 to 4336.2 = 0.734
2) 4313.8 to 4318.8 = 0.752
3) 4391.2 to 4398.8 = 0.723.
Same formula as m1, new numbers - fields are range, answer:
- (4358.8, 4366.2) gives 0.7233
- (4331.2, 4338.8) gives 0.6898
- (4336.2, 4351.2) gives 0.6816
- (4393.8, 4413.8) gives 0.6408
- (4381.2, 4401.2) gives 0.5397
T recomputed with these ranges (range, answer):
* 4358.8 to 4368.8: 0.759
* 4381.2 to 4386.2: 0.574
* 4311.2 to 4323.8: 0.716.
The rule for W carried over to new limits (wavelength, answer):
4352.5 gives 0.7006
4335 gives 0.7372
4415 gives 0.7488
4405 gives 0.6408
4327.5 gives 0.6686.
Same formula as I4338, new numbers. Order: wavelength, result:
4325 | 0.613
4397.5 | 0.7743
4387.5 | 0.58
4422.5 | 0.792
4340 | 0.6816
